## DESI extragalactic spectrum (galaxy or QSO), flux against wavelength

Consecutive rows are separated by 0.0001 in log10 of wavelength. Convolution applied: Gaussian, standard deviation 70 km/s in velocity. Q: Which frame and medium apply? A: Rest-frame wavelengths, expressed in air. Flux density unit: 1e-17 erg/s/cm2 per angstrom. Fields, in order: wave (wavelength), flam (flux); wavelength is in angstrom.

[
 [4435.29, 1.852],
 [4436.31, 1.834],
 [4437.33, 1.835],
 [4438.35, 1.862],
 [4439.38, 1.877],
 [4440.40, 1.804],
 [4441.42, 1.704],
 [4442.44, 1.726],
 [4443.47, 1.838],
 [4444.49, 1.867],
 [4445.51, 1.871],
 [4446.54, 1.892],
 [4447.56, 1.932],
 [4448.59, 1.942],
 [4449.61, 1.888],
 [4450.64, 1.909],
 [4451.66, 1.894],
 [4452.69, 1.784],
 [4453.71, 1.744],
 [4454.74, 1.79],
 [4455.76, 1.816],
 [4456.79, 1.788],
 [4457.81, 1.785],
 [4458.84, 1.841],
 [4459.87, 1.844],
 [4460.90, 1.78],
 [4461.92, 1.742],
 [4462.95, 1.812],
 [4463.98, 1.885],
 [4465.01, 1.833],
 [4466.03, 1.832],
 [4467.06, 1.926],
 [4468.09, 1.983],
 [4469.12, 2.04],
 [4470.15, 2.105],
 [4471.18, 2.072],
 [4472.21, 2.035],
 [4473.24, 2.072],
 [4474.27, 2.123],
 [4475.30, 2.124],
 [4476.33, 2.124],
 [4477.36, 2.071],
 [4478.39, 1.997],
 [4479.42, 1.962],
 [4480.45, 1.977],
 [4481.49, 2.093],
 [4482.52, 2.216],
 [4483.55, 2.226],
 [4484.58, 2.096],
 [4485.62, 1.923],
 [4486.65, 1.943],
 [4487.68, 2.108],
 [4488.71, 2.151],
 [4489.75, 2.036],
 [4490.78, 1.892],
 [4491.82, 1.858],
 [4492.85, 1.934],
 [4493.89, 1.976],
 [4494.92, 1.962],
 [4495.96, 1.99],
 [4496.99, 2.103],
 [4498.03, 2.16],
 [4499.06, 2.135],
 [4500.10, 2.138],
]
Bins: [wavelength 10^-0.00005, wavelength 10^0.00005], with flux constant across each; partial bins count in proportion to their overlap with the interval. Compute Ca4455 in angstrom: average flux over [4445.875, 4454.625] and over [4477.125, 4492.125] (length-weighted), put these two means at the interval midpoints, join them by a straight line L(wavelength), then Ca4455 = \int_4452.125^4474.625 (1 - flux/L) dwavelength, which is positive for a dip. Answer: 0.5 angstrom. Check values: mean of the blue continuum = 1.87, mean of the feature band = 1.89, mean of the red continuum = 2.04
